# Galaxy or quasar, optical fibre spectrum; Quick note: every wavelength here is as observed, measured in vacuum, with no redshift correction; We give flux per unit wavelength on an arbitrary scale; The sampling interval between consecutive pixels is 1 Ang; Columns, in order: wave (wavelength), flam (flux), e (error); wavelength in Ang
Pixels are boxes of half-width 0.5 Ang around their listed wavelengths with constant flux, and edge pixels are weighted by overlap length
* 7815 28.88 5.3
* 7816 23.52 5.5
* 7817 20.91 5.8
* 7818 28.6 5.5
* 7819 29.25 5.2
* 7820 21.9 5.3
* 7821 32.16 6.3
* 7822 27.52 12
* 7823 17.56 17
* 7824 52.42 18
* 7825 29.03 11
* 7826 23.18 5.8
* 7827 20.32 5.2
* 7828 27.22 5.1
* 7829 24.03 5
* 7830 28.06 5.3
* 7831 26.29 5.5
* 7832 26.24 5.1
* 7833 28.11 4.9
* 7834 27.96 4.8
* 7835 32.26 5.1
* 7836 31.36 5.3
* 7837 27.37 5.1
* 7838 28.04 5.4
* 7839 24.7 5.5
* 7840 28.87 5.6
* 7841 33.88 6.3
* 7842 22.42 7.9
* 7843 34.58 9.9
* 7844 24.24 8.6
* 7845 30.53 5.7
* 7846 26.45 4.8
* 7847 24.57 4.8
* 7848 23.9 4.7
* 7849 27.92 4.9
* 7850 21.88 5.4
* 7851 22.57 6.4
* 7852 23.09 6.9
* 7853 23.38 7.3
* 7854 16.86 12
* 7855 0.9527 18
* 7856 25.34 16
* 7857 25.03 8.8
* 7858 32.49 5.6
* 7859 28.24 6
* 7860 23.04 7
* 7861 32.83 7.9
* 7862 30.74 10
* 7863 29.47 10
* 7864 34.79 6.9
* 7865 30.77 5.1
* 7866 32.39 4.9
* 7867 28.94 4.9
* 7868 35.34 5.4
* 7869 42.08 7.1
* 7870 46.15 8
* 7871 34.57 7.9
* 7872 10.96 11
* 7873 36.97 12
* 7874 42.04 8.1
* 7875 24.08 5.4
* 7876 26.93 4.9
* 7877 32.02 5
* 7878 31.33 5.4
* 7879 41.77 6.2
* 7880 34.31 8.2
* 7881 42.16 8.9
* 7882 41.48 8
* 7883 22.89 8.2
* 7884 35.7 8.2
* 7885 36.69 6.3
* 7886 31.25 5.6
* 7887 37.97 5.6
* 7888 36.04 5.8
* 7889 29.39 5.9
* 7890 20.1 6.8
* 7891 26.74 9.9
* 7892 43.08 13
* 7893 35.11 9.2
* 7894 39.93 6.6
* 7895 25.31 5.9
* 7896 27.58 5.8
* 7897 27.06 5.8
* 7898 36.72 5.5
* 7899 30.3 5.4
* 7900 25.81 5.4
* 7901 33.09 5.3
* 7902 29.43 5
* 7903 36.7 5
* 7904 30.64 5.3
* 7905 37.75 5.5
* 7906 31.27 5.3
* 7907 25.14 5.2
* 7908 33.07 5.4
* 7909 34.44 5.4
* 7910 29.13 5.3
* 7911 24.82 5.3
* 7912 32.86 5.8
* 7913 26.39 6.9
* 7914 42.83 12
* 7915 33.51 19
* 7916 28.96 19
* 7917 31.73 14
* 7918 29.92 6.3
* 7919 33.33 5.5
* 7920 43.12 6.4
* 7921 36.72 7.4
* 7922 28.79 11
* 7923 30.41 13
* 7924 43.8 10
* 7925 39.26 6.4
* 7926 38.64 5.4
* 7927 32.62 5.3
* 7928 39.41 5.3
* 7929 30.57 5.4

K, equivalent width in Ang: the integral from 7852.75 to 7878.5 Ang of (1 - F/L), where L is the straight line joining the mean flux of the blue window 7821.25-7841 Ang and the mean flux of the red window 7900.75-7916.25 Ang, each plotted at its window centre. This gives 0.6 Ang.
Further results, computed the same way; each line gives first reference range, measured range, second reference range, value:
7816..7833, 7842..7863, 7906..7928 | 2.9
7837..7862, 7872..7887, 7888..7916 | -2.5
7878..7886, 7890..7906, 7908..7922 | 1.1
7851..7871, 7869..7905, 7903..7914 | -3.3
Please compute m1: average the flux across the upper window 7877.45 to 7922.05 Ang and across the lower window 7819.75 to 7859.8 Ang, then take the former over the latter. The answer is 1.24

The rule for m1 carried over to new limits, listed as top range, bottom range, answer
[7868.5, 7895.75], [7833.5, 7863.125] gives 1.28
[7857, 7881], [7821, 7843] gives 1.15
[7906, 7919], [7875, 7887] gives 0.92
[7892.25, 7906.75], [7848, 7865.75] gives 1.26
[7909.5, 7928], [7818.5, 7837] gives 1.21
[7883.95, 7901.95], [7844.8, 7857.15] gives 1.44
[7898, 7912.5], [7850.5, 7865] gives 1.24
